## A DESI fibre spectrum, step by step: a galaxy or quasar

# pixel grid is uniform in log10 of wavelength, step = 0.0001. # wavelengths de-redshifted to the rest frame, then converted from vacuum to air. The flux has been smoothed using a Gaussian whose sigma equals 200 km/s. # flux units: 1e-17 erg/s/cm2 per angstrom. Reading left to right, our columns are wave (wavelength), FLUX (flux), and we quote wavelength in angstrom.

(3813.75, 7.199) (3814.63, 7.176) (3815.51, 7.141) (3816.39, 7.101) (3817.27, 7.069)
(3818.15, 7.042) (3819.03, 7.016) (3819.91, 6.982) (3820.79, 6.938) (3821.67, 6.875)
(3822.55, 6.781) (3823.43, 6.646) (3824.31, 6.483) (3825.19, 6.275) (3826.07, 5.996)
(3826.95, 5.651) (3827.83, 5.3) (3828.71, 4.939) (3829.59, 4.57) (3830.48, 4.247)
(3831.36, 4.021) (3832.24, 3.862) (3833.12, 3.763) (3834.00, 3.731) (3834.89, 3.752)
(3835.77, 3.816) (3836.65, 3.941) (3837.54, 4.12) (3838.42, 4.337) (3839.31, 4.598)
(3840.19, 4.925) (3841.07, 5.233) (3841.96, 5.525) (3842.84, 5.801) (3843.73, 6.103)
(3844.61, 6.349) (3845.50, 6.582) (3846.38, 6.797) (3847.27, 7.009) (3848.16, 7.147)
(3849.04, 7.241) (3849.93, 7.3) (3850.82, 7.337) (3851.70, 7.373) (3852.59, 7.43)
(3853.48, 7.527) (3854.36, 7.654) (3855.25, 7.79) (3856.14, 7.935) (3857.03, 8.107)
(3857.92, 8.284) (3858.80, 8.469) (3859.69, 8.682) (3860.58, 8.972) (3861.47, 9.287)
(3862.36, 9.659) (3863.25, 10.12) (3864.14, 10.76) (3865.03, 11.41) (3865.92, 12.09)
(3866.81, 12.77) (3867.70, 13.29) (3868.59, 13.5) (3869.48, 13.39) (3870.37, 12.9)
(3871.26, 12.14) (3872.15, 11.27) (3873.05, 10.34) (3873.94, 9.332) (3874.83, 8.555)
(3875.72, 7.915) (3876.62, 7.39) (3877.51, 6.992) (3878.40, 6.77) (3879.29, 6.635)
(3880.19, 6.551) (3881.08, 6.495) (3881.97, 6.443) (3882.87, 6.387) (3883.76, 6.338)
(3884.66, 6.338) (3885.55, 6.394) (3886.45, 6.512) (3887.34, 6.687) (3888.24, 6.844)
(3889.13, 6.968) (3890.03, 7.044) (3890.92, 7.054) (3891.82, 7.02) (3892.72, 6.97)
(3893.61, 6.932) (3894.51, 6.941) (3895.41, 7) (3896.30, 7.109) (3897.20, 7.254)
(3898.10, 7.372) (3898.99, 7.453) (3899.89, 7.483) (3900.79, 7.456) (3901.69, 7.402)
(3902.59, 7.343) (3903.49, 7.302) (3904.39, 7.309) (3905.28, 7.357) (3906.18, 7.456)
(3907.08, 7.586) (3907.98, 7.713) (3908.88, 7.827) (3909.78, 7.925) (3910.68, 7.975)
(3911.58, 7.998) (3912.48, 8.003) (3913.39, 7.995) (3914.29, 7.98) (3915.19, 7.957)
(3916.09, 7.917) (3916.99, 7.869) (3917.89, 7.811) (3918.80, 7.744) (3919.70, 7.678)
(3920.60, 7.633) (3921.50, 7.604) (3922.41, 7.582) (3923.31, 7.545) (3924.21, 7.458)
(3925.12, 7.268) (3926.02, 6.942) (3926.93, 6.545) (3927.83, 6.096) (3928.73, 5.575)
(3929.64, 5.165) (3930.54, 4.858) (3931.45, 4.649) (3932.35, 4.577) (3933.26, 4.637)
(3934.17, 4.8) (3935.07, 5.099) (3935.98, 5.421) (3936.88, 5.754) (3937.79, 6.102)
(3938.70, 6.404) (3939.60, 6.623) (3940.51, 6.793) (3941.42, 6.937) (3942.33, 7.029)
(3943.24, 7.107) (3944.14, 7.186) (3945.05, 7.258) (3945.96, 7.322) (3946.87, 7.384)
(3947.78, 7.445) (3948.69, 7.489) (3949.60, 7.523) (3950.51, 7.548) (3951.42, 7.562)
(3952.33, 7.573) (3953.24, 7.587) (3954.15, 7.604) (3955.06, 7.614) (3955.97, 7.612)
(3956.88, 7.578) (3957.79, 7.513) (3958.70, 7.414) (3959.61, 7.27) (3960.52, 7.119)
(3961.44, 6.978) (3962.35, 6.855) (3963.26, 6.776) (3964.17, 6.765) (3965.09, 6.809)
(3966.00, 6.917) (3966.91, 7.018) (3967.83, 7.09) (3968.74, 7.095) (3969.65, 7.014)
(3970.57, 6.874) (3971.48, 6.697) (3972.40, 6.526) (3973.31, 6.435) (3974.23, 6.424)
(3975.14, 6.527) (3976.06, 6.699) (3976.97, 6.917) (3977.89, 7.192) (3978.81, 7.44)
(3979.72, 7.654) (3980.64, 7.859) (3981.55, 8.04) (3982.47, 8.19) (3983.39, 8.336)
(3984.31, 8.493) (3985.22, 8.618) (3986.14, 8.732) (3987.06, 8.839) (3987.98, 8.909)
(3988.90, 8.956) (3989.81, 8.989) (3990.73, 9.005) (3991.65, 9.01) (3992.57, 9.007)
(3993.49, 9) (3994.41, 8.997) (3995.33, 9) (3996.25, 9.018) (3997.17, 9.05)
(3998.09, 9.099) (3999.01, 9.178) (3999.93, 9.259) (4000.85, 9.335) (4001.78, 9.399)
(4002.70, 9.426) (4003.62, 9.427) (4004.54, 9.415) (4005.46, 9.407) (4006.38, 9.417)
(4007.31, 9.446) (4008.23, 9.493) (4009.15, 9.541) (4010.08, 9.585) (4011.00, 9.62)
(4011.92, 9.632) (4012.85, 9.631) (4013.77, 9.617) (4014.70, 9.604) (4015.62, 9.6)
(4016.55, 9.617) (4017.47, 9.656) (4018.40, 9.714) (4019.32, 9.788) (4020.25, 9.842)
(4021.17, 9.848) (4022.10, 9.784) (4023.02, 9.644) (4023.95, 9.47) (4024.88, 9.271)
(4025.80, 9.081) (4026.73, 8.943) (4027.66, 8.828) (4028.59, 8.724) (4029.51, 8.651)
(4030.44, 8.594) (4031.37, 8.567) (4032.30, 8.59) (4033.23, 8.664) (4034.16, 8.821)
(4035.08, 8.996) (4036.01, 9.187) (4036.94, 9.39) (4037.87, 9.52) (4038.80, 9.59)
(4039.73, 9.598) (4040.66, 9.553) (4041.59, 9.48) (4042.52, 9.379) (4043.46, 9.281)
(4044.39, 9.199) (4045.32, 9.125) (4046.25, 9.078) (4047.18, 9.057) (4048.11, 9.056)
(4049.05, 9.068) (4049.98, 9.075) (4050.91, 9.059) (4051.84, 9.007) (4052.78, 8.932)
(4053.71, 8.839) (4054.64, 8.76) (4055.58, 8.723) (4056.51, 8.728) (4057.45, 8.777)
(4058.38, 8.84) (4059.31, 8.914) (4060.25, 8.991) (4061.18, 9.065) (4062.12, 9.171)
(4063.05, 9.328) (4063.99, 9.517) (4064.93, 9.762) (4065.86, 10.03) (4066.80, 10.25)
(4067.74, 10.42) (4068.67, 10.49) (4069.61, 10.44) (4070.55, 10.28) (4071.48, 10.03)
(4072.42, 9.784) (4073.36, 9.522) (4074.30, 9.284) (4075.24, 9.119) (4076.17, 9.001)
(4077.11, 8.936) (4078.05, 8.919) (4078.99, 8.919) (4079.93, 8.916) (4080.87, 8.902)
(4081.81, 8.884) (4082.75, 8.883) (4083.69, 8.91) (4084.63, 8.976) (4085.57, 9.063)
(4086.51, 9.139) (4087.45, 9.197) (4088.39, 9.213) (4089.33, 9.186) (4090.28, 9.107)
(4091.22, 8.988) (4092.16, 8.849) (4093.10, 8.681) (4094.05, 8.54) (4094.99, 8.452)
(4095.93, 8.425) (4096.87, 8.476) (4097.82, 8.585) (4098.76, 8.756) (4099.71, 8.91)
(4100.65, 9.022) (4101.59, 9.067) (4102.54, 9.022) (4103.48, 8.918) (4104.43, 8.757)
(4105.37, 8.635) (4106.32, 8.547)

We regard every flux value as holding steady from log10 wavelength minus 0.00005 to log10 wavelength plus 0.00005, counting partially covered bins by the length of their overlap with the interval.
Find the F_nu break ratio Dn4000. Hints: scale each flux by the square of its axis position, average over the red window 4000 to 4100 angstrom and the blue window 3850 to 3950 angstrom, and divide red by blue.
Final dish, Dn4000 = 1.3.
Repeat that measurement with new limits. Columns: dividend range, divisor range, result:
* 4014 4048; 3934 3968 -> 1.38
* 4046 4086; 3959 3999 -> 1.24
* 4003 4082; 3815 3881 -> 1.39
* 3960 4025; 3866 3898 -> 1.09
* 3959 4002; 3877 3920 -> 1.14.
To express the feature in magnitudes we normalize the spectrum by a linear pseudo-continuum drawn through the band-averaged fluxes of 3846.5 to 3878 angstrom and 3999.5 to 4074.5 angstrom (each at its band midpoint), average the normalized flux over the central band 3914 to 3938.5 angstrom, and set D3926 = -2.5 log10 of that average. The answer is 0.39 mag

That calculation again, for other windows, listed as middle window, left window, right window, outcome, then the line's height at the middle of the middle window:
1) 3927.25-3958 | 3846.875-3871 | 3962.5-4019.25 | 0.32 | 8.8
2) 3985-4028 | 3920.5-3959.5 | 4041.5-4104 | -0.17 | 7.94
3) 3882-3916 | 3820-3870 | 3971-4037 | 0.07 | 7.71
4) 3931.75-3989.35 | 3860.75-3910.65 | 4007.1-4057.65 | 0.23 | 8.78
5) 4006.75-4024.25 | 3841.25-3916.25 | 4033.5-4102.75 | -0.09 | 8.85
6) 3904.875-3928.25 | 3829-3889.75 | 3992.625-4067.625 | 0.07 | 8.08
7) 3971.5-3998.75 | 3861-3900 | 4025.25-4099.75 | 0.09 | 8.86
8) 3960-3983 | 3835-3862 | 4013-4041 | 0.20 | 8.49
